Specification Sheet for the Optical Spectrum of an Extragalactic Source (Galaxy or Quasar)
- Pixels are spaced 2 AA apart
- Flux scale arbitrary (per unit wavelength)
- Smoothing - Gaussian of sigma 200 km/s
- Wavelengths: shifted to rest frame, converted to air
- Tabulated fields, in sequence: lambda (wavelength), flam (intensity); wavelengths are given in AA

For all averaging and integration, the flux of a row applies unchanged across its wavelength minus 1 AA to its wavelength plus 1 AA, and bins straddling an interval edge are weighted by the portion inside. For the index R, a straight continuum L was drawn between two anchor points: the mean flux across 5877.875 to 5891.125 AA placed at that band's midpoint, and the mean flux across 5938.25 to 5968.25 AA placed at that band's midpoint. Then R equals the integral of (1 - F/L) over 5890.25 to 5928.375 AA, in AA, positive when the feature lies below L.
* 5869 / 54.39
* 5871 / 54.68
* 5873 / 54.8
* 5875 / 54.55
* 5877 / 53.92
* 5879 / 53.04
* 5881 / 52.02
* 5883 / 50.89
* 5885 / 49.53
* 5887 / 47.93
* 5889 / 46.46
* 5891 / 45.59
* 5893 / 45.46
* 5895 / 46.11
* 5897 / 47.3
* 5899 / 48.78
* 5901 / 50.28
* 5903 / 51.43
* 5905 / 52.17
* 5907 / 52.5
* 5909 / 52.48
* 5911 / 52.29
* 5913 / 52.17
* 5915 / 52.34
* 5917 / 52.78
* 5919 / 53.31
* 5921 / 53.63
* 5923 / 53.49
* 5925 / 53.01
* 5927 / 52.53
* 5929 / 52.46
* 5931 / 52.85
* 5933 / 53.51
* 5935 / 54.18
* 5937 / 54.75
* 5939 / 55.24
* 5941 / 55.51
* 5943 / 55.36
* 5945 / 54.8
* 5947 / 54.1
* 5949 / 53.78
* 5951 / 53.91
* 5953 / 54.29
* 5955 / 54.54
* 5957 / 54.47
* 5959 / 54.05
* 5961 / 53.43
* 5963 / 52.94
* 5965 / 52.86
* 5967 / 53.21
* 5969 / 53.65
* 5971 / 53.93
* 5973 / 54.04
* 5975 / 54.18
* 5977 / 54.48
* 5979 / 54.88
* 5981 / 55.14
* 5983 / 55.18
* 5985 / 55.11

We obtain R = 0.2 AA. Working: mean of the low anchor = 49.6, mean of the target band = 51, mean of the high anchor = 54.2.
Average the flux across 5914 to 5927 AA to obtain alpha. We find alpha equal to 53.1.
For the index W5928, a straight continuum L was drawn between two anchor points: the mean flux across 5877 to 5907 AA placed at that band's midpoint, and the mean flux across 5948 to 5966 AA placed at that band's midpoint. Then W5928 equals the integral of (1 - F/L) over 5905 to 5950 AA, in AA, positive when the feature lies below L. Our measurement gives -1.47 AA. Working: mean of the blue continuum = 49.3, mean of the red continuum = 53.8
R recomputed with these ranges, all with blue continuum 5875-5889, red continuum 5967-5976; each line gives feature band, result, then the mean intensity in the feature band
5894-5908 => 0.5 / 49.8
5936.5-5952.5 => -0.5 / 54.7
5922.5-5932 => -0.1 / 52.8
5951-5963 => -0.1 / 54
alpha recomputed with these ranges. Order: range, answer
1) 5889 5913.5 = 49.5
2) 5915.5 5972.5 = 53.8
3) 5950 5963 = 54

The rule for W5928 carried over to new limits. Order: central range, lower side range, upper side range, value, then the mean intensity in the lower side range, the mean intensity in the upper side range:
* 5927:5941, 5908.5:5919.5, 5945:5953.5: -0.1 AA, 52.5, 54.1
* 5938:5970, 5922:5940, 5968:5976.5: -0.2 AA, 53.6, 54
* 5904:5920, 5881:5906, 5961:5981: -0.8 AA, 48.6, 53.8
